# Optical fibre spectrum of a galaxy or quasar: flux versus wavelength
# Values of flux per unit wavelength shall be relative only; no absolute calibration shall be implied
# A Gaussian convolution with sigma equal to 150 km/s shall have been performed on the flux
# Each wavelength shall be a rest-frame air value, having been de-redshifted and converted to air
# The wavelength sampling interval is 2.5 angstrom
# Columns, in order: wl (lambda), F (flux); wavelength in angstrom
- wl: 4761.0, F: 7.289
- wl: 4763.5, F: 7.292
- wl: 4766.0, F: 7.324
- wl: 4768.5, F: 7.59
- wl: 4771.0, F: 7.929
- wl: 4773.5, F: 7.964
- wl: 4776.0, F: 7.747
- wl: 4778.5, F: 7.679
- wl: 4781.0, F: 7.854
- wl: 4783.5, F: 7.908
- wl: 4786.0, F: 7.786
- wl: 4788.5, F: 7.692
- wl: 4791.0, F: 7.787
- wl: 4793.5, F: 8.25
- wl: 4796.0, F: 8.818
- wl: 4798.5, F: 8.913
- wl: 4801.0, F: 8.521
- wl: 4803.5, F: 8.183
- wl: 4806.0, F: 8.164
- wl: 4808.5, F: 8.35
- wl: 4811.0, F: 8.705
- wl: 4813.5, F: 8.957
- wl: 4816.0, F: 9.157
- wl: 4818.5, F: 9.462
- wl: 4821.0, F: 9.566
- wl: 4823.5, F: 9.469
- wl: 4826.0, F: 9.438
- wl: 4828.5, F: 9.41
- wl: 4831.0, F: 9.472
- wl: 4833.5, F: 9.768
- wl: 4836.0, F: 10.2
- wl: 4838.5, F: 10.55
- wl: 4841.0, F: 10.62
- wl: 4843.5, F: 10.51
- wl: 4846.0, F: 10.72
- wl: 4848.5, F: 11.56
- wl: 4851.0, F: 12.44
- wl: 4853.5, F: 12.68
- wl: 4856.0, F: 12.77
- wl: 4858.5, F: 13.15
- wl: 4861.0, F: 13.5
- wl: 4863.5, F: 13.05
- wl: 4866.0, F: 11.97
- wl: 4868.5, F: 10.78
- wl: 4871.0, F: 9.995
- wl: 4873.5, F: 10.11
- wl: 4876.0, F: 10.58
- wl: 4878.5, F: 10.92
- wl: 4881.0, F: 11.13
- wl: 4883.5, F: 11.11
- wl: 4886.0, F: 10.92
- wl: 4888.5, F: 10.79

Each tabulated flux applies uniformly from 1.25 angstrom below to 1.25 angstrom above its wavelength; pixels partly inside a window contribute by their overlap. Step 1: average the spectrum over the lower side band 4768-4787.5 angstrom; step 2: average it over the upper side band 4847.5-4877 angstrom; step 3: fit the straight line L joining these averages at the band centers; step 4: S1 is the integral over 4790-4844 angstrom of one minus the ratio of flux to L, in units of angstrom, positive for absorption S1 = 2.9 angstrom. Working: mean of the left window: 7.81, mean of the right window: 11.9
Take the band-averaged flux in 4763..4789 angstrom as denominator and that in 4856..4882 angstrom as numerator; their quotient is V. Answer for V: 1.50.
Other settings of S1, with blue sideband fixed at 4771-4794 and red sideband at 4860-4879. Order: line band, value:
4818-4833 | 0.14 angstrom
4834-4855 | -1.57 angstrom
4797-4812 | 0.43 angstrom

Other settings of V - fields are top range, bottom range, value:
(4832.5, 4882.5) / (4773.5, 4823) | 1.35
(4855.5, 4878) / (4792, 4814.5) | 1.37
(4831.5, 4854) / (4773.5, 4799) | 1.36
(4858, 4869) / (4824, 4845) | 1.26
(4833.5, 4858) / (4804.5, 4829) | 1.25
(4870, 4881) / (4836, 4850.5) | 0.97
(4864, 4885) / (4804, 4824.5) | 1.22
